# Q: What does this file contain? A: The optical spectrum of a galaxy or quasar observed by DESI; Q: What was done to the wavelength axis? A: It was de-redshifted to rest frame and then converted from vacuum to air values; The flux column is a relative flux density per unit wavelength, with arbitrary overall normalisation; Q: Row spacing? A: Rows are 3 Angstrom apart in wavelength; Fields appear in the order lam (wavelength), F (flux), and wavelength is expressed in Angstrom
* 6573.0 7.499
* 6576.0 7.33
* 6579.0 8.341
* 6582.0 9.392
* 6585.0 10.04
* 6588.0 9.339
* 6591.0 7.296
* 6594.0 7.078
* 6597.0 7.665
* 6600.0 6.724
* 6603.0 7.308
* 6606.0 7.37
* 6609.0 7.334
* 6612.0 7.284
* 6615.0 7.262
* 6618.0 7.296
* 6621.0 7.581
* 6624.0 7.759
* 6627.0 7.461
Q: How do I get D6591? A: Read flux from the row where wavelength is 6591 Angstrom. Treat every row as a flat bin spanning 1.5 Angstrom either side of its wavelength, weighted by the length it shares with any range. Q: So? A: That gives 7.296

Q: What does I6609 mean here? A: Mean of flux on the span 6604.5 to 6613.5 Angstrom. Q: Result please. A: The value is 7.33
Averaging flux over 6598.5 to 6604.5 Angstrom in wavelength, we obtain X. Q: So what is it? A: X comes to 7.02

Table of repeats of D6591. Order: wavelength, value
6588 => 9.339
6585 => 10.04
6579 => 8.341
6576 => 7.33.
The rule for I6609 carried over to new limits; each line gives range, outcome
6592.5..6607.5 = 7.23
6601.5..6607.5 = 7.34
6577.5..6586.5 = 9.26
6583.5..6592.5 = 8.89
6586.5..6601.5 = 7.62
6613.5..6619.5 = 7.28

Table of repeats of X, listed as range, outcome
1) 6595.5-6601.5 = 7.19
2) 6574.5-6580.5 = 7.84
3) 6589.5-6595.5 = 7.19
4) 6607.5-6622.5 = 7.35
